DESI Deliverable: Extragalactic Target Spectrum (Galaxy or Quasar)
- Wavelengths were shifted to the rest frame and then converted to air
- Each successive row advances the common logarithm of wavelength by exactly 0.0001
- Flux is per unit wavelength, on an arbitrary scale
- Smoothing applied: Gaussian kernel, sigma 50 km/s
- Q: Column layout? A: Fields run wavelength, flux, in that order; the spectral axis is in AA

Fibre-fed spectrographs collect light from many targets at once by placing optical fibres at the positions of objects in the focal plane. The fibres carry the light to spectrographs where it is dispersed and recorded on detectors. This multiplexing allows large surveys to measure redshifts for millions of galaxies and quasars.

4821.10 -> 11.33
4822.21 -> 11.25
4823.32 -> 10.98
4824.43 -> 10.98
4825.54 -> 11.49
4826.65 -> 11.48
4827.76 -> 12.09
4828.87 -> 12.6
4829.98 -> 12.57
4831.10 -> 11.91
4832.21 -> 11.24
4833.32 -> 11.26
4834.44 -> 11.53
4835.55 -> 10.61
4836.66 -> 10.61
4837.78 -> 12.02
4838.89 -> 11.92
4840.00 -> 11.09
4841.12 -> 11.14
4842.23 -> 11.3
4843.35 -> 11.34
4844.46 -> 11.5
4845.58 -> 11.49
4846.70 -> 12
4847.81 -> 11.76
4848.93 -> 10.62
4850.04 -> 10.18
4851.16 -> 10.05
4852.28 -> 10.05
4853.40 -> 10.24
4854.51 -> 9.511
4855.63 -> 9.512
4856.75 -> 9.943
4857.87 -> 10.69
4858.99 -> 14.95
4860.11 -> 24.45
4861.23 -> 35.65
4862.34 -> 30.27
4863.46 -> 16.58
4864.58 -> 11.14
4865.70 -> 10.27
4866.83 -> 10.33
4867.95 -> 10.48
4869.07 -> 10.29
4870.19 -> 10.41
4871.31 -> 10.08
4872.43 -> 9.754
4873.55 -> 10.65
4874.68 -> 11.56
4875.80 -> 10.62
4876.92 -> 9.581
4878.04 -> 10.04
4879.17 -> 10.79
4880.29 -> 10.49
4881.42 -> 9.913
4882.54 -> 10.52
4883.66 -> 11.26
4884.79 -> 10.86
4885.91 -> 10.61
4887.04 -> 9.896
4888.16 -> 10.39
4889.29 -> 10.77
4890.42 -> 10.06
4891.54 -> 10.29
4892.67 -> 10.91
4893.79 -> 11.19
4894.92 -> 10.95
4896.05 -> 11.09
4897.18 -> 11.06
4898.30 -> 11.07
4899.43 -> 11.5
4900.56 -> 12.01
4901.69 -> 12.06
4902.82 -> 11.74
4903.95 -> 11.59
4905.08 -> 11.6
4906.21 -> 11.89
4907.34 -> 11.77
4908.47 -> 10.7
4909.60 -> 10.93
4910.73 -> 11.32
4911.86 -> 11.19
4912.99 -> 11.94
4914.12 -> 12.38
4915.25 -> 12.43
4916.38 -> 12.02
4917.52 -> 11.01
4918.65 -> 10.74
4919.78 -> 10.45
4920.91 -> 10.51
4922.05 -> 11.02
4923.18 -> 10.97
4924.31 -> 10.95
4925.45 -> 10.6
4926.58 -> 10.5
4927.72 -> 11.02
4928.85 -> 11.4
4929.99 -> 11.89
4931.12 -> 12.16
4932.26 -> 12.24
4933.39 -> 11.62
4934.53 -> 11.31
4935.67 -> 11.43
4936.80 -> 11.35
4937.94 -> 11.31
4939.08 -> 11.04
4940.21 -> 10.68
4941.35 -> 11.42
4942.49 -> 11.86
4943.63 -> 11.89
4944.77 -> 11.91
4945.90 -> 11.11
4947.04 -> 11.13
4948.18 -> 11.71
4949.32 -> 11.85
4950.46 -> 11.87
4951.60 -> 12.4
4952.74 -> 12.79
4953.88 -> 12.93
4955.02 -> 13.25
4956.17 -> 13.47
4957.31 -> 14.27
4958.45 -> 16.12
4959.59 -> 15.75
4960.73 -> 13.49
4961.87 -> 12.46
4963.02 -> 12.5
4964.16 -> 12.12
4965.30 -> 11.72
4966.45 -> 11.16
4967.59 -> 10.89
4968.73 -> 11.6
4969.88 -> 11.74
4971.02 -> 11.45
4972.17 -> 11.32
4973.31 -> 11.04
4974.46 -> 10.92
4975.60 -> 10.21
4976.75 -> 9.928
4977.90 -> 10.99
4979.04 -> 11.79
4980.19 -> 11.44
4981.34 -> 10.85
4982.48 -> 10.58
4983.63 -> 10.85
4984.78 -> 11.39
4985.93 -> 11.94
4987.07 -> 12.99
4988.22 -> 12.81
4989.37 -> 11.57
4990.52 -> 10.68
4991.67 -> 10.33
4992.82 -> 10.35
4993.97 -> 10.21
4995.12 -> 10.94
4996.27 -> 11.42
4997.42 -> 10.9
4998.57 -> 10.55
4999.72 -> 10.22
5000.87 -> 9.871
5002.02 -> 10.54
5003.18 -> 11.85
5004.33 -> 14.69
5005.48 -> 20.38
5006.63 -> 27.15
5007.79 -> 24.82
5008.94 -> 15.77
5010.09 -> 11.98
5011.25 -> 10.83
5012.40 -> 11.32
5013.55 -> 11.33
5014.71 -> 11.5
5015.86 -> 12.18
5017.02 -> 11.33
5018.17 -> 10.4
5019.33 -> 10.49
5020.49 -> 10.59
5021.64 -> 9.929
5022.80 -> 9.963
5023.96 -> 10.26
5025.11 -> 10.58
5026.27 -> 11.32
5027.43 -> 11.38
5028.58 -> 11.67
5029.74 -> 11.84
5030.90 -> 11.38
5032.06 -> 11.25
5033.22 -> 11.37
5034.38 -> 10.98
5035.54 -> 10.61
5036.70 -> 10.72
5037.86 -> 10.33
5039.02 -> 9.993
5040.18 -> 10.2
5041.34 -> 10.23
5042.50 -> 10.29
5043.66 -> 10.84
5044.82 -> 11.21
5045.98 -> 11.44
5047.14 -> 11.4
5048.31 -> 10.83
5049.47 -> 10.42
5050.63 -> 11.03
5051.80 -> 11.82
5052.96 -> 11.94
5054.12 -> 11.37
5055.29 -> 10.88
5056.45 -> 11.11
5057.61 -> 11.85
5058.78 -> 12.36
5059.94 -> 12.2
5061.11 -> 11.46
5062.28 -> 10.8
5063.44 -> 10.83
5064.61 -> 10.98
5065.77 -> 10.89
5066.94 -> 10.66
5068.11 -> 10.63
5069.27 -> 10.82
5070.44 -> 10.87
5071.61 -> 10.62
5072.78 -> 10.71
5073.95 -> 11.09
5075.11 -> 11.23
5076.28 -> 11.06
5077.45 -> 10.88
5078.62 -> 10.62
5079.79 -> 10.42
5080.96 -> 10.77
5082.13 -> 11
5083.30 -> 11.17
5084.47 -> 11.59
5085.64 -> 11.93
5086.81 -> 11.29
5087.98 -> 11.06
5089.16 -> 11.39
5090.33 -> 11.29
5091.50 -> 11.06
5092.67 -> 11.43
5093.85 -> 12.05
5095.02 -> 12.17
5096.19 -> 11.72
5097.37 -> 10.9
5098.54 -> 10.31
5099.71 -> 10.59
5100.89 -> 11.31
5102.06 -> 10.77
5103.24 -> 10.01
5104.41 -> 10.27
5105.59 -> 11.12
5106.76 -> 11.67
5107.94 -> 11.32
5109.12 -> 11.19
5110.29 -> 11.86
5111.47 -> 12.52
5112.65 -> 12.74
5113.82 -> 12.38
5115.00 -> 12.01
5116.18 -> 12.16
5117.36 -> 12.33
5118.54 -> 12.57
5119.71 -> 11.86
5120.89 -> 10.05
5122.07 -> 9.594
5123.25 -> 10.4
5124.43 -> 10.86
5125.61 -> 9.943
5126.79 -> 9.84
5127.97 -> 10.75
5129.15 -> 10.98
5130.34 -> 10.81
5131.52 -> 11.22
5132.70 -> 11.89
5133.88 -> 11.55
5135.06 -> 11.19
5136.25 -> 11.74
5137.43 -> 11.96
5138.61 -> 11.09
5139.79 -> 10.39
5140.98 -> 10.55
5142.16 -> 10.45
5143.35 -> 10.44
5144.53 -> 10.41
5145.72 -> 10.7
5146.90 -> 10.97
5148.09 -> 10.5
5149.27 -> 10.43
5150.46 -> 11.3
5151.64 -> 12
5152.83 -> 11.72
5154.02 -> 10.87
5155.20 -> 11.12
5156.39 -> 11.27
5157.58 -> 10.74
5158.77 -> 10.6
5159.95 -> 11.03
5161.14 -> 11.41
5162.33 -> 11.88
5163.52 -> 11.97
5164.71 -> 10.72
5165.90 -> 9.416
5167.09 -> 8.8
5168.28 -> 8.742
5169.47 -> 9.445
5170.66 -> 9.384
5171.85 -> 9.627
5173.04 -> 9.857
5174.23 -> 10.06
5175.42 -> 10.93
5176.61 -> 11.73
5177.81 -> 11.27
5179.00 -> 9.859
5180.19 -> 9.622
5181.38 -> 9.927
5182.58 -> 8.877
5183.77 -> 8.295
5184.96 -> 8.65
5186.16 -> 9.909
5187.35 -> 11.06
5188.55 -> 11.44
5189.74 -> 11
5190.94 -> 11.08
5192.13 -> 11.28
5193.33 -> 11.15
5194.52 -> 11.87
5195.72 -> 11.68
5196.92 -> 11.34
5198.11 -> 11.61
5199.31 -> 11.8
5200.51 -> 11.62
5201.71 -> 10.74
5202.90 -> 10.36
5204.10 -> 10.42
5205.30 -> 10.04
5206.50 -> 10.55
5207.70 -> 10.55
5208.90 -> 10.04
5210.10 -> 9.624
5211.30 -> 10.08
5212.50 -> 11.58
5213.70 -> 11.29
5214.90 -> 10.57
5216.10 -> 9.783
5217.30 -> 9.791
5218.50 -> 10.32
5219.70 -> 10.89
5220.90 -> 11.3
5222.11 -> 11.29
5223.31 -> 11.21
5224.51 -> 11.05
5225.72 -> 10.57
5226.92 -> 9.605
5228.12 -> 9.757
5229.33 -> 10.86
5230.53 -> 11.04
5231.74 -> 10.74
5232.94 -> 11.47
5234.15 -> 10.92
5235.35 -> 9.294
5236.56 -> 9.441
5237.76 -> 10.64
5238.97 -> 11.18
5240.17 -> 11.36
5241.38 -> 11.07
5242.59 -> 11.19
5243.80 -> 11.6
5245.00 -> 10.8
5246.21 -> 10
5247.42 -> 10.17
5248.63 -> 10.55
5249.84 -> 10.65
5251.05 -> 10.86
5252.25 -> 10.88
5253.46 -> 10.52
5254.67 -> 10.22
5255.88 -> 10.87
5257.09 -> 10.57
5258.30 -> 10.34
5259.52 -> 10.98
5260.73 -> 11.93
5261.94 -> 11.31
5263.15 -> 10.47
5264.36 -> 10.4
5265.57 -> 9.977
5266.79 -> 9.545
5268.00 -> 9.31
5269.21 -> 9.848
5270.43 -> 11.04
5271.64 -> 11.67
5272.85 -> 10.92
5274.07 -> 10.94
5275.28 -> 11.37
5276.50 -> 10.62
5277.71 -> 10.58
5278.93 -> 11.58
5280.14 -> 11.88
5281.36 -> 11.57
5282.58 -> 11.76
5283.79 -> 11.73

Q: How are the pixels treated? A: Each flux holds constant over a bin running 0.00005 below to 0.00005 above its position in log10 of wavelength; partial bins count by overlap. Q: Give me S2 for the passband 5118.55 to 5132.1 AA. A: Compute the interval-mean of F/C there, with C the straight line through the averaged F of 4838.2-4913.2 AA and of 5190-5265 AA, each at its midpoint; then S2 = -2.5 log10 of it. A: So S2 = 0.04 mag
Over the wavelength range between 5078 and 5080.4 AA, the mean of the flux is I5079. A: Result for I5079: 10.5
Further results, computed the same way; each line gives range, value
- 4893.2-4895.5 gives 11.1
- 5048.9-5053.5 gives 11.3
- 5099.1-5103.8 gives 10.7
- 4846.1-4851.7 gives 10.9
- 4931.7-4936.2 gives 11.6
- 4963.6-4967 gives 11.7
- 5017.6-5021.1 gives 10.5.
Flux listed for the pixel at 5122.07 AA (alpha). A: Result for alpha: 9.594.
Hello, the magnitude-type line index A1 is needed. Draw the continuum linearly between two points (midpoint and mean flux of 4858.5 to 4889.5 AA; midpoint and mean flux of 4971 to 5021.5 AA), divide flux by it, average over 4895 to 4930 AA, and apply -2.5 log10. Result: 0.13 mag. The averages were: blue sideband 13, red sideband 12.1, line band 11.3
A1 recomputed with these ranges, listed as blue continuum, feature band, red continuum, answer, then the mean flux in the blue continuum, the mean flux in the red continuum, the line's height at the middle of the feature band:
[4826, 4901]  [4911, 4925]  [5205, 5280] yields 0.04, 11.9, 10.7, 11.7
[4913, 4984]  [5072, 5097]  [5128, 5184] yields -0.02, 11.7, 10.6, 11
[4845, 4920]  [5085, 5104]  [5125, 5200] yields -0.02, 11.9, 10.7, 11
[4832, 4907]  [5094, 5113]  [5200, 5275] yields -0.02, 11.8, 10.6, 11.1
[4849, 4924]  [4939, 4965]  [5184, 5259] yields -0.09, 11.8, 10.7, 11.6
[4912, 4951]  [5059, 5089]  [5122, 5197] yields -0.01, 11.4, 10.7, 10.9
